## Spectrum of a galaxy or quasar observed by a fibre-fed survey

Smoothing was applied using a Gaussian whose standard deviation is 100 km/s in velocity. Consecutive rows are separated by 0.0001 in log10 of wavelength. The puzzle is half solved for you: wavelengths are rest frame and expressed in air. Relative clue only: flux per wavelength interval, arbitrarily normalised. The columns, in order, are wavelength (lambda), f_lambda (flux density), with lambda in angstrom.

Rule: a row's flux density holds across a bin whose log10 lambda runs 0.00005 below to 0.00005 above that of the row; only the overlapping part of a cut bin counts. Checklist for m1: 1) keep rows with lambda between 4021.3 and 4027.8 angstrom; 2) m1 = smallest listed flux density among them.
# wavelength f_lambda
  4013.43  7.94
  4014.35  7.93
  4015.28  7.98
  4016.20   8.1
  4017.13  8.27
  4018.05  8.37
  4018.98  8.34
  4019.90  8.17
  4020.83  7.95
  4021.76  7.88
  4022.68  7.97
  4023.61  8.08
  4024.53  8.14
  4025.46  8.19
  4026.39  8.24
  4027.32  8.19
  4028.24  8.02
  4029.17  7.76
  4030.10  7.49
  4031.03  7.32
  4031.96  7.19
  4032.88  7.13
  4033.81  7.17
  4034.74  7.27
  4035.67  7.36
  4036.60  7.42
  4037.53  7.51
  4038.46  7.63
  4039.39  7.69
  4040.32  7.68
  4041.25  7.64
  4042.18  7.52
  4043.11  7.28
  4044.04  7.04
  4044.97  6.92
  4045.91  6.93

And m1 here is 7.88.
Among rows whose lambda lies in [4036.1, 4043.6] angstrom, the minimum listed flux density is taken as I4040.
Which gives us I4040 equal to 7.28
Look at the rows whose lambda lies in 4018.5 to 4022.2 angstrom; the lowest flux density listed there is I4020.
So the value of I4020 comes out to 7.88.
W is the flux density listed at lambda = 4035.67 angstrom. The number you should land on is 7.36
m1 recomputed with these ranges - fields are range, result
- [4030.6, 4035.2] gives 7.13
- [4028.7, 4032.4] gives 7.19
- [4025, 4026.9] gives 8.19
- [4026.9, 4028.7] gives 8.02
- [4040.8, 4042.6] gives 7.52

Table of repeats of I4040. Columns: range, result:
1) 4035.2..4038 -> 7.36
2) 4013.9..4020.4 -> 7.93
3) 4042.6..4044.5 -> 7.04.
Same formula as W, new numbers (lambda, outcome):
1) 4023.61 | 8.08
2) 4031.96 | 7.19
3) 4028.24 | 8.02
